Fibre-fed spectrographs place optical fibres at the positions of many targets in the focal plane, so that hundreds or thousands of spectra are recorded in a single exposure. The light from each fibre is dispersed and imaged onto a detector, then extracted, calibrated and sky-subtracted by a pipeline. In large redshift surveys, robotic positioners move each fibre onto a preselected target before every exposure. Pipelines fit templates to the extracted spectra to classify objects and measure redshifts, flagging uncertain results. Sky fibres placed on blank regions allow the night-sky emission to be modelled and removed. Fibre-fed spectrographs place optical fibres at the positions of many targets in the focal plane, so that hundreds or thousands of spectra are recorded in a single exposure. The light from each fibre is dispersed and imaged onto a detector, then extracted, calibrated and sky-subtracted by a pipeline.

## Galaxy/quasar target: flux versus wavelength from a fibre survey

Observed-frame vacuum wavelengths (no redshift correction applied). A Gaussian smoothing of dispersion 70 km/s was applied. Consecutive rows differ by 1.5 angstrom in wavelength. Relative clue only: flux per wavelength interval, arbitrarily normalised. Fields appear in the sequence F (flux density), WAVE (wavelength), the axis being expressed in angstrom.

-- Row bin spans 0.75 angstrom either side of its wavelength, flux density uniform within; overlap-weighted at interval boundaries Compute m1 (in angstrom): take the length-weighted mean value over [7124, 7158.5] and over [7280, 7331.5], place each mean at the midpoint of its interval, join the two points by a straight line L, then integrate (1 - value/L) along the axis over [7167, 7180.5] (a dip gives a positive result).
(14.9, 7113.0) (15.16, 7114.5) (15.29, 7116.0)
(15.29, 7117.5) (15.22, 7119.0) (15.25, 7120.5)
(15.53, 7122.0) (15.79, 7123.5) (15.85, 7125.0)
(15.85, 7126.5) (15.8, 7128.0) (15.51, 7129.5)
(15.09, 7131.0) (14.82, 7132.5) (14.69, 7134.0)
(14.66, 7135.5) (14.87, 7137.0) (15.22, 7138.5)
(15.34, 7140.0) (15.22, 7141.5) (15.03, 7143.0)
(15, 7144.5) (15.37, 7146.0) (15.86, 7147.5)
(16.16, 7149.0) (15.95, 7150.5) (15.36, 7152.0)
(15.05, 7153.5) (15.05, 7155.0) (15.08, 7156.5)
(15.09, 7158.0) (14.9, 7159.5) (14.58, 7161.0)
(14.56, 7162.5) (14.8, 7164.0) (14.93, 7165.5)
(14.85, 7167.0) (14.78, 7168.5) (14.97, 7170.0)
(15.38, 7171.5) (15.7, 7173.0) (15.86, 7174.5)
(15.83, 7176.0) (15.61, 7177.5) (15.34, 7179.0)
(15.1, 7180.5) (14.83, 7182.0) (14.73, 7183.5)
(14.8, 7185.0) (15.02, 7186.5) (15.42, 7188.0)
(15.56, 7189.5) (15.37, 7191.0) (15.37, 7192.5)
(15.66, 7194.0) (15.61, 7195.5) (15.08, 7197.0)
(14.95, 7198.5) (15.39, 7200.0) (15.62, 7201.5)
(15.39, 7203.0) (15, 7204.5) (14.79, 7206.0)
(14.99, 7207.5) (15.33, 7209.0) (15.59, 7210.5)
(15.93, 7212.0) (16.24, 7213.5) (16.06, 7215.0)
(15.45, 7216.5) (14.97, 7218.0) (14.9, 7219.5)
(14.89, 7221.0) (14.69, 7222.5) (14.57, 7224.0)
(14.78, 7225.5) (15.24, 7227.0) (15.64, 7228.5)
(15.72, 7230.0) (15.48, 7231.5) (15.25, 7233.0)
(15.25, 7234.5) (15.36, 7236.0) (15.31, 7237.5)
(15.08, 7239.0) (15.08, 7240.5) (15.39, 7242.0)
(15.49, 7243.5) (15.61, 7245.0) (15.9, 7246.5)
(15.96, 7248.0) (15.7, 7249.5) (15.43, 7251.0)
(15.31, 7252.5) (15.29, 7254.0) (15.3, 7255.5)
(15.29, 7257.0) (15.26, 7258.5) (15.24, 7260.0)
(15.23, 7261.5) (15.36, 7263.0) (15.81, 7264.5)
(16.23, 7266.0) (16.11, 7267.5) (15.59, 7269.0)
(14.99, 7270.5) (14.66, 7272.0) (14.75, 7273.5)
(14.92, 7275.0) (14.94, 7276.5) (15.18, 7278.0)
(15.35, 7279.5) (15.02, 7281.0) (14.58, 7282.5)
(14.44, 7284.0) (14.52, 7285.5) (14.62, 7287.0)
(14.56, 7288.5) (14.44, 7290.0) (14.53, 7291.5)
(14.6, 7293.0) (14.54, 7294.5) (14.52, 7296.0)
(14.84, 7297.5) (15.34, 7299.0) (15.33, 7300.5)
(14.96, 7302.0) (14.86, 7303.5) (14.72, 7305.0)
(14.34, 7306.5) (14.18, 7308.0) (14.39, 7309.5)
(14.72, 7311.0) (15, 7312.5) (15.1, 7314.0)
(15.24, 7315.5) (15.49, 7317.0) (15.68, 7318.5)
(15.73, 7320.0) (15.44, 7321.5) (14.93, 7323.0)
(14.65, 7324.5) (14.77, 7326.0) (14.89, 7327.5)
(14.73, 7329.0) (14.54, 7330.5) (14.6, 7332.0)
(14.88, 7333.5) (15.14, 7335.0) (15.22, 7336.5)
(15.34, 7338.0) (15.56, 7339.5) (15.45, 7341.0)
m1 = -0.2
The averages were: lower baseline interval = 15.3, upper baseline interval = 14.8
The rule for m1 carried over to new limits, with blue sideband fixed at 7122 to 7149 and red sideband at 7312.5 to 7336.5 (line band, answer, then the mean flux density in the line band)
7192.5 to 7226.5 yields -0.1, 15.3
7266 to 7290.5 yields 0.3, 15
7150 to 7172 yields 0.4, 15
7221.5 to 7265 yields -0.5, 15.3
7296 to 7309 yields 0.3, 14.8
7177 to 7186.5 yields 0.1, 15.1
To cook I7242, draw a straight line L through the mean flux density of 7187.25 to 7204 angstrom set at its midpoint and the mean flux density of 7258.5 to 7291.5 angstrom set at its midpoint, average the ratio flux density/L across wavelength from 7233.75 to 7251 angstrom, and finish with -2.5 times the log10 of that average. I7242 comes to -0.02 mag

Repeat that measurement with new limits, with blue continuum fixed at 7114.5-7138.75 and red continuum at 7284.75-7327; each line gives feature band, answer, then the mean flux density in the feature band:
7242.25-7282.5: -0.03 mag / 15.4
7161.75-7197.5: 0.00 mag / 15.2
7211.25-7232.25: -0.02 mag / 15.3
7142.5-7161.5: 0.00 mag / 15.3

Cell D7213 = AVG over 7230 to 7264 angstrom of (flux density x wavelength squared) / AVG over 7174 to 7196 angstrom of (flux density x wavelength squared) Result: 1.0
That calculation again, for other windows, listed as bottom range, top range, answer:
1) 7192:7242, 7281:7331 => 0.99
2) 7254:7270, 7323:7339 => 0.98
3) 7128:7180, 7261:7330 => 1.02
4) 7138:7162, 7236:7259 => 1.04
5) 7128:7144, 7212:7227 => 1.03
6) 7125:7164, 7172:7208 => 1.02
